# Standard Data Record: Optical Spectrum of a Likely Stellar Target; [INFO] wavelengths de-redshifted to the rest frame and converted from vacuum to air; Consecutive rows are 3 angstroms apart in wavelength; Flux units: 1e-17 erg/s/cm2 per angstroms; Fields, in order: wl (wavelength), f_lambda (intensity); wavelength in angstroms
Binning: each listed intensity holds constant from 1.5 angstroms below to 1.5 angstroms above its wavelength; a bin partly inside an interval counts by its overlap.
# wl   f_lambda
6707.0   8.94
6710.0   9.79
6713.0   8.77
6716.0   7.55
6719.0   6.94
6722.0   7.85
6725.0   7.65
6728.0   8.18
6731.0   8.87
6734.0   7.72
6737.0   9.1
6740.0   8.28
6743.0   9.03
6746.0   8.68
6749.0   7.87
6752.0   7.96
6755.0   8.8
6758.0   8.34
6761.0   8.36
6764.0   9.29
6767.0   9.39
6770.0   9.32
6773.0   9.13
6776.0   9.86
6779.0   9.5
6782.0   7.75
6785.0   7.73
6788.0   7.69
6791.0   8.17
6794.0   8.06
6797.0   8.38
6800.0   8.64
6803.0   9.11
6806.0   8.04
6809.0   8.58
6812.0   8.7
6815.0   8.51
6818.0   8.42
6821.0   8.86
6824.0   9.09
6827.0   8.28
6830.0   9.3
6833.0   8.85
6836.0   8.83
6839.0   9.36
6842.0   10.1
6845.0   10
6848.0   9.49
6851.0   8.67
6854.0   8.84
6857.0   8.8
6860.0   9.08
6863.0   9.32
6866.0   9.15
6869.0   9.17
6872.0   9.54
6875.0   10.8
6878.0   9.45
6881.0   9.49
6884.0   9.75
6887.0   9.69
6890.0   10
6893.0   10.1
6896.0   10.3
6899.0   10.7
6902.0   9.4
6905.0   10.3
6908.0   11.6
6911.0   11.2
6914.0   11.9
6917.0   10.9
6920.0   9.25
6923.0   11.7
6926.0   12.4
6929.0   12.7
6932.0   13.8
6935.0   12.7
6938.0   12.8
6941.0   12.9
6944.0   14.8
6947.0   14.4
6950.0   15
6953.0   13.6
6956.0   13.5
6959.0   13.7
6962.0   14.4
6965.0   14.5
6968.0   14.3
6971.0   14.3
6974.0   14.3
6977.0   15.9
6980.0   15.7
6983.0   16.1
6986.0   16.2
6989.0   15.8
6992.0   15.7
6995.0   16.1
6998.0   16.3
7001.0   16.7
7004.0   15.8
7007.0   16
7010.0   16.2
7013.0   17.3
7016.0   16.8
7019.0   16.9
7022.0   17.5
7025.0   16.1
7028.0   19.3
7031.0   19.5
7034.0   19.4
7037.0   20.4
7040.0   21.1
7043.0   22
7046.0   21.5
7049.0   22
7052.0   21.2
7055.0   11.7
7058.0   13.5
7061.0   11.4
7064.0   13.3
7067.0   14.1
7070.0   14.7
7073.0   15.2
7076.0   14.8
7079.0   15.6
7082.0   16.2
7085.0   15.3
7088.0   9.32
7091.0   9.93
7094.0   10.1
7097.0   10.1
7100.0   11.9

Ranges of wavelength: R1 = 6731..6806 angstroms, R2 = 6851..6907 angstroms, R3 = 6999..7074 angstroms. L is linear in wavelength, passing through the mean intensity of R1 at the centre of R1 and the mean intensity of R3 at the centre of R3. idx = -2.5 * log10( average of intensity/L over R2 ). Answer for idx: 0.25 mag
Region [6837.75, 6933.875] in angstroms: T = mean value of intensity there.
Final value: 10.2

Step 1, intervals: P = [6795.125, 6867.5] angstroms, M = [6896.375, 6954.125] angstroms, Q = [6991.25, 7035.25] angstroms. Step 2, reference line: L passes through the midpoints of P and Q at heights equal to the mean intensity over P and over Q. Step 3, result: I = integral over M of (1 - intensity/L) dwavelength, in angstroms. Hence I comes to 4.38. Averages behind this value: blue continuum 8.93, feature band 12.2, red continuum 17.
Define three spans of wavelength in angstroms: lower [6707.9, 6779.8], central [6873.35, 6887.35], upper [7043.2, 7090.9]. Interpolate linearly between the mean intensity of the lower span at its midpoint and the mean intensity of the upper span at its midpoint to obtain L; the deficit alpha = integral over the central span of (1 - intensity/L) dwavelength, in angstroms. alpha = 2.0 angstroms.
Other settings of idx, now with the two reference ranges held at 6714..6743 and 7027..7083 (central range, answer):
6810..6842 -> 0.21 mag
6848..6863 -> 0.28 mag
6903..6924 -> 0.21 mag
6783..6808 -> 0.21 mag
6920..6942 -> 0.11 mag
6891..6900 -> 0.23 mag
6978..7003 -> -0.05 mag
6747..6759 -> 0.07 mag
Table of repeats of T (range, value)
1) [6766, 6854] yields 8.82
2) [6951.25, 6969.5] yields 14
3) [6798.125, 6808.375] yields 8.59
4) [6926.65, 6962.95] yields 13.7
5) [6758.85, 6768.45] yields 8.97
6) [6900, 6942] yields 11.7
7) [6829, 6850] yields 9.4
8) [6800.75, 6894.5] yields 9.2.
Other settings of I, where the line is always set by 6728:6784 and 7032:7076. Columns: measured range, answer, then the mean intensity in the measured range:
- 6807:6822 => 2.6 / 8.59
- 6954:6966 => 0.4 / 14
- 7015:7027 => -0.5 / 16.9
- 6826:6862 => 6.6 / 9.15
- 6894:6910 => 3.0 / 10.5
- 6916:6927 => 2.0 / 11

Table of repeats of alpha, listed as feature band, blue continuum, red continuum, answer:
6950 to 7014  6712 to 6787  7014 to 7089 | -1.84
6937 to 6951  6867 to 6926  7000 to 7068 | -1.32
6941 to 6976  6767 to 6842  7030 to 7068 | 0.51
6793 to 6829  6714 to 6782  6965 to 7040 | 6.67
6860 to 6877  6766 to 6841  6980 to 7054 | 2.90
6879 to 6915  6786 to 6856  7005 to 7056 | 5.84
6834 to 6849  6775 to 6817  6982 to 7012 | 0.97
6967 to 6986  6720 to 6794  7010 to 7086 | -0.30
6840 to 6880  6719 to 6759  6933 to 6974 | 7.13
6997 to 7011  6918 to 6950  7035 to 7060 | 0.37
